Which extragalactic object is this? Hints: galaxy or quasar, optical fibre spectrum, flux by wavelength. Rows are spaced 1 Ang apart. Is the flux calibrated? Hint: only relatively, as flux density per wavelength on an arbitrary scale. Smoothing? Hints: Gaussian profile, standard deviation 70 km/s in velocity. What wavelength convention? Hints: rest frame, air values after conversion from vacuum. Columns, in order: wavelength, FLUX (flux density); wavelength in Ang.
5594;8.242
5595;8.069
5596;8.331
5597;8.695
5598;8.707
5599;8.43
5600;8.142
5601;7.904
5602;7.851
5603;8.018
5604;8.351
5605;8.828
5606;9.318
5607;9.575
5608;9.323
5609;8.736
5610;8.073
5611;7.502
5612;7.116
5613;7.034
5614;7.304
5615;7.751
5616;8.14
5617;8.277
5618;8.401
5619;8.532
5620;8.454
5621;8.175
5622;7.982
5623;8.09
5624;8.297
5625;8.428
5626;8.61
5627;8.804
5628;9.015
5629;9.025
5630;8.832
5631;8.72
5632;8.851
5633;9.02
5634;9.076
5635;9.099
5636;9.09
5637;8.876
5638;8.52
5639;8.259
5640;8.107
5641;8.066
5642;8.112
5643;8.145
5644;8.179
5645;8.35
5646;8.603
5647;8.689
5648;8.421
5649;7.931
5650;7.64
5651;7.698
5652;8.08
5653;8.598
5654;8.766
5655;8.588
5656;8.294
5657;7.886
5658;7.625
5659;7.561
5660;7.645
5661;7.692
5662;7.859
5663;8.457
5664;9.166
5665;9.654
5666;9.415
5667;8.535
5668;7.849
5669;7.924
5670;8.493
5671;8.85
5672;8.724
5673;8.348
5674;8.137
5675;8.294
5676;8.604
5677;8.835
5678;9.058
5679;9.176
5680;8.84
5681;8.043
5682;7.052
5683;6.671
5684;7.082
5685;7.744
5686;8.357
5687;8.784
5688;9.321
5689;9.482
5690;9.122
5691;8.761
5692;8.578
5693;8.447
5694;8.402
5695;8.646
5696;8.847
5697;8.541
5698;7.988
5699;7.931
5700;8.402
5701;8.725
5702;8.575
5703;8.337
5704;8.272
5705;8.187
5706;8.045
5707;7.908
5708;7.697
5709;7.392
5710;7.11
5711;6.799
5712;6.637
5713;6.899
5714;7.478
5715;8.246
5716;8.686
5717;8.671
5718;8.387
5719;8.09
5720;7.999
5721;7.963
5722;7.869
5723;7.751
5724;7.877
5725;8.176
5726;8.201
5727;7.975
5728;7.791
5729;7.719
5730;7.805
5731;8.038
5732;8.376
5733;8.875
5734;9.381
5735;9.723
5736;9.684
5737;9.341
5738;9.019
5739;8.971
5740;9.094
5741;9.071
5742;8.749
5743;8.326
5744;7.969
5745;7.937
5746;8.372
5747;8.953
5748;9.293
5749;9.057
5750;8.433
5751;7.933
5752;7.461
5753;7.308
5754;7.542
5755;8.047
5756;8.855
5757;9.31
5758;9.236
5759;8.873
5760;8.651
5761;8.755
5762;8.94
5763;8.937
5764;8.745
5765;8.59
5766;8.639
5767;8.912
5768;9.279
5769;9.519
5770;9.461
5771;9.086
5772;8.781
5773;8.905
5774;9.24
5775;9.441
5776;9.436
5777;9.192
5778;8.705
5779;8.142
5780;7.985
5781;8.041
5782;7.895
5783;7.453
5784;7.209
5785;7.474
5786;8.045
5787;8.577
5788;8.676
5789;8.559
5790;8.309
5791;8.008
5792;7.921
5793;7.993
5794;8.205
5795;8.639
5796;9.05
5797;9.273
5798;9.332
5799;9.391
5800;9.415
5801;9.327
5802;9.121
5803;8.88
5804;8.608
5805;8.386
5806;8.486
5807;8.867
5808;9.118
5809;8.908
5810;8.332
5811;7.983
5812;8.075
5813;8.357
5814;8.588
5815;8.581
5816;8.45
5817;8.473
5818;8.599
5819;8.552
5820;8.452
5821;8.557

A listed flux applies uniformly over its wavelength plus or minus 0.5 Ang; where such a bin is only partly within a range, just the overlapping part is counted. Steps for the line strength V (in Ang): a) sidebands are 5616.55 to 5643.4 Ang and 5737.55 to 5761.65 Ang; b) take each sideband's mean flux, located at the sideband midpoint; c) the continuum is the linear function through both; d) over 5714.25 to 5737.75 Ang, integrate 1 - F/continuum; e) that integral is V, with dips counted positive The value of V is 0.5 Ang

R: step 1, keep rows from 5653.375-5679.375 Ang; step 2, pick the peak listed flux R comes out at 9.654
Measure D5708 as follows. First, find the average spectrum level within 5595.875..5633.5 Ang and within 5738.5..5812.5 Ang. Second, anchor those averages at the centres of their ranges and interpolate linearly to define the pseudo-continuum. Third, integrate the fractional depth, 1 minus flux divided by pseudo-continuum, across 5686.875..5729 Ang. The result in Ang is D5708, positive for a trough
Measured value 1.8 Ang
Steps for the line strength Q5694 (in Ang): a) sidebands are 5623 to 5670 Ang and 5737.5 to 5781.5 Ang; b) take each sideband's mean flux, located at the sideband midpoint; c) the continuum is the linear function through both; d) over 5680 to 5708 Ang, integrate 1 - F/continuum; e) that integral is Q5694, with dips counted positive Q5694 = 0.8 Ang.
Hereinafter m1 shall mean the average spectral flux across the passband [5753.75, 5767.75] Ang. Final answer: 8.75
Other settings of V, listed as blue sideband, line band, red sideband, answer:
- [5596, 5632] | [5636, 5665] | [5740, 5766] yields 0.6 Ang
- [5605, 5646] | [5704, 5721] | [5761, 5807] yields 1.6 Ang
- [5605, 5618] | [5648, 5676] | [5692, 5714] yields -0.7 Ang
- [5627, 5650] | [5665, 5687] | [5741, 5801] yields 0.6 Ang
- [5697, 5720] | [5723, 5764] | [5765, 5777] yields 0.3 Ang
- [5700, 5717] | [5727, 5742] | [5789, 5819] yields -1.3 Ang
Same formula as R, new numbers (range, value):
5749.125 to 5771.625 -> 9.519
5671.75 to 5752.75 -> 9.723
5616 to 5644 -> 9.099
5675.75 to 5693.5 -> 9.482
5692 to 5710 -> 8.847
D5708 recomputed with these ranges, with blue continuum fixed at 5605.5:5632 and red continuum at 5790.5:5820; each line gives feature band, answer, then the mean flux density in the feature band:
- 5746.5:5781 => -0.6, 8.74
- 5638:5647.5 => 0.1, 8.29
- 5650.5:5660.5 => 0.4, 8.07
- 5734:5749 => -0.6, 8.91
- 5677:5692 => 0.1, 8.41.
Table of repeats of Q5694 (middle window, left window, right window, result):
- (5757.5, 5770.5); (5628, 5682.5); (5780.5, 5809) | -0.71 Ang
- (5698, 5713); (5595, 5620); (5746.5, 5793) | 1.08 Ang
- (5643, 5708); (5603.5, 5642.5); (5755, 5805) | 1.45 Ang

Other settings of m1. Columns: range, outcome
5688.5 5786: 8.42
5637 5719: 8.25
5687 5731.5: 8.14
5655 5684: 8.29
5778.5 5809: 8.49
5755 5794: 8.61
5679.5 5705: 8.35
